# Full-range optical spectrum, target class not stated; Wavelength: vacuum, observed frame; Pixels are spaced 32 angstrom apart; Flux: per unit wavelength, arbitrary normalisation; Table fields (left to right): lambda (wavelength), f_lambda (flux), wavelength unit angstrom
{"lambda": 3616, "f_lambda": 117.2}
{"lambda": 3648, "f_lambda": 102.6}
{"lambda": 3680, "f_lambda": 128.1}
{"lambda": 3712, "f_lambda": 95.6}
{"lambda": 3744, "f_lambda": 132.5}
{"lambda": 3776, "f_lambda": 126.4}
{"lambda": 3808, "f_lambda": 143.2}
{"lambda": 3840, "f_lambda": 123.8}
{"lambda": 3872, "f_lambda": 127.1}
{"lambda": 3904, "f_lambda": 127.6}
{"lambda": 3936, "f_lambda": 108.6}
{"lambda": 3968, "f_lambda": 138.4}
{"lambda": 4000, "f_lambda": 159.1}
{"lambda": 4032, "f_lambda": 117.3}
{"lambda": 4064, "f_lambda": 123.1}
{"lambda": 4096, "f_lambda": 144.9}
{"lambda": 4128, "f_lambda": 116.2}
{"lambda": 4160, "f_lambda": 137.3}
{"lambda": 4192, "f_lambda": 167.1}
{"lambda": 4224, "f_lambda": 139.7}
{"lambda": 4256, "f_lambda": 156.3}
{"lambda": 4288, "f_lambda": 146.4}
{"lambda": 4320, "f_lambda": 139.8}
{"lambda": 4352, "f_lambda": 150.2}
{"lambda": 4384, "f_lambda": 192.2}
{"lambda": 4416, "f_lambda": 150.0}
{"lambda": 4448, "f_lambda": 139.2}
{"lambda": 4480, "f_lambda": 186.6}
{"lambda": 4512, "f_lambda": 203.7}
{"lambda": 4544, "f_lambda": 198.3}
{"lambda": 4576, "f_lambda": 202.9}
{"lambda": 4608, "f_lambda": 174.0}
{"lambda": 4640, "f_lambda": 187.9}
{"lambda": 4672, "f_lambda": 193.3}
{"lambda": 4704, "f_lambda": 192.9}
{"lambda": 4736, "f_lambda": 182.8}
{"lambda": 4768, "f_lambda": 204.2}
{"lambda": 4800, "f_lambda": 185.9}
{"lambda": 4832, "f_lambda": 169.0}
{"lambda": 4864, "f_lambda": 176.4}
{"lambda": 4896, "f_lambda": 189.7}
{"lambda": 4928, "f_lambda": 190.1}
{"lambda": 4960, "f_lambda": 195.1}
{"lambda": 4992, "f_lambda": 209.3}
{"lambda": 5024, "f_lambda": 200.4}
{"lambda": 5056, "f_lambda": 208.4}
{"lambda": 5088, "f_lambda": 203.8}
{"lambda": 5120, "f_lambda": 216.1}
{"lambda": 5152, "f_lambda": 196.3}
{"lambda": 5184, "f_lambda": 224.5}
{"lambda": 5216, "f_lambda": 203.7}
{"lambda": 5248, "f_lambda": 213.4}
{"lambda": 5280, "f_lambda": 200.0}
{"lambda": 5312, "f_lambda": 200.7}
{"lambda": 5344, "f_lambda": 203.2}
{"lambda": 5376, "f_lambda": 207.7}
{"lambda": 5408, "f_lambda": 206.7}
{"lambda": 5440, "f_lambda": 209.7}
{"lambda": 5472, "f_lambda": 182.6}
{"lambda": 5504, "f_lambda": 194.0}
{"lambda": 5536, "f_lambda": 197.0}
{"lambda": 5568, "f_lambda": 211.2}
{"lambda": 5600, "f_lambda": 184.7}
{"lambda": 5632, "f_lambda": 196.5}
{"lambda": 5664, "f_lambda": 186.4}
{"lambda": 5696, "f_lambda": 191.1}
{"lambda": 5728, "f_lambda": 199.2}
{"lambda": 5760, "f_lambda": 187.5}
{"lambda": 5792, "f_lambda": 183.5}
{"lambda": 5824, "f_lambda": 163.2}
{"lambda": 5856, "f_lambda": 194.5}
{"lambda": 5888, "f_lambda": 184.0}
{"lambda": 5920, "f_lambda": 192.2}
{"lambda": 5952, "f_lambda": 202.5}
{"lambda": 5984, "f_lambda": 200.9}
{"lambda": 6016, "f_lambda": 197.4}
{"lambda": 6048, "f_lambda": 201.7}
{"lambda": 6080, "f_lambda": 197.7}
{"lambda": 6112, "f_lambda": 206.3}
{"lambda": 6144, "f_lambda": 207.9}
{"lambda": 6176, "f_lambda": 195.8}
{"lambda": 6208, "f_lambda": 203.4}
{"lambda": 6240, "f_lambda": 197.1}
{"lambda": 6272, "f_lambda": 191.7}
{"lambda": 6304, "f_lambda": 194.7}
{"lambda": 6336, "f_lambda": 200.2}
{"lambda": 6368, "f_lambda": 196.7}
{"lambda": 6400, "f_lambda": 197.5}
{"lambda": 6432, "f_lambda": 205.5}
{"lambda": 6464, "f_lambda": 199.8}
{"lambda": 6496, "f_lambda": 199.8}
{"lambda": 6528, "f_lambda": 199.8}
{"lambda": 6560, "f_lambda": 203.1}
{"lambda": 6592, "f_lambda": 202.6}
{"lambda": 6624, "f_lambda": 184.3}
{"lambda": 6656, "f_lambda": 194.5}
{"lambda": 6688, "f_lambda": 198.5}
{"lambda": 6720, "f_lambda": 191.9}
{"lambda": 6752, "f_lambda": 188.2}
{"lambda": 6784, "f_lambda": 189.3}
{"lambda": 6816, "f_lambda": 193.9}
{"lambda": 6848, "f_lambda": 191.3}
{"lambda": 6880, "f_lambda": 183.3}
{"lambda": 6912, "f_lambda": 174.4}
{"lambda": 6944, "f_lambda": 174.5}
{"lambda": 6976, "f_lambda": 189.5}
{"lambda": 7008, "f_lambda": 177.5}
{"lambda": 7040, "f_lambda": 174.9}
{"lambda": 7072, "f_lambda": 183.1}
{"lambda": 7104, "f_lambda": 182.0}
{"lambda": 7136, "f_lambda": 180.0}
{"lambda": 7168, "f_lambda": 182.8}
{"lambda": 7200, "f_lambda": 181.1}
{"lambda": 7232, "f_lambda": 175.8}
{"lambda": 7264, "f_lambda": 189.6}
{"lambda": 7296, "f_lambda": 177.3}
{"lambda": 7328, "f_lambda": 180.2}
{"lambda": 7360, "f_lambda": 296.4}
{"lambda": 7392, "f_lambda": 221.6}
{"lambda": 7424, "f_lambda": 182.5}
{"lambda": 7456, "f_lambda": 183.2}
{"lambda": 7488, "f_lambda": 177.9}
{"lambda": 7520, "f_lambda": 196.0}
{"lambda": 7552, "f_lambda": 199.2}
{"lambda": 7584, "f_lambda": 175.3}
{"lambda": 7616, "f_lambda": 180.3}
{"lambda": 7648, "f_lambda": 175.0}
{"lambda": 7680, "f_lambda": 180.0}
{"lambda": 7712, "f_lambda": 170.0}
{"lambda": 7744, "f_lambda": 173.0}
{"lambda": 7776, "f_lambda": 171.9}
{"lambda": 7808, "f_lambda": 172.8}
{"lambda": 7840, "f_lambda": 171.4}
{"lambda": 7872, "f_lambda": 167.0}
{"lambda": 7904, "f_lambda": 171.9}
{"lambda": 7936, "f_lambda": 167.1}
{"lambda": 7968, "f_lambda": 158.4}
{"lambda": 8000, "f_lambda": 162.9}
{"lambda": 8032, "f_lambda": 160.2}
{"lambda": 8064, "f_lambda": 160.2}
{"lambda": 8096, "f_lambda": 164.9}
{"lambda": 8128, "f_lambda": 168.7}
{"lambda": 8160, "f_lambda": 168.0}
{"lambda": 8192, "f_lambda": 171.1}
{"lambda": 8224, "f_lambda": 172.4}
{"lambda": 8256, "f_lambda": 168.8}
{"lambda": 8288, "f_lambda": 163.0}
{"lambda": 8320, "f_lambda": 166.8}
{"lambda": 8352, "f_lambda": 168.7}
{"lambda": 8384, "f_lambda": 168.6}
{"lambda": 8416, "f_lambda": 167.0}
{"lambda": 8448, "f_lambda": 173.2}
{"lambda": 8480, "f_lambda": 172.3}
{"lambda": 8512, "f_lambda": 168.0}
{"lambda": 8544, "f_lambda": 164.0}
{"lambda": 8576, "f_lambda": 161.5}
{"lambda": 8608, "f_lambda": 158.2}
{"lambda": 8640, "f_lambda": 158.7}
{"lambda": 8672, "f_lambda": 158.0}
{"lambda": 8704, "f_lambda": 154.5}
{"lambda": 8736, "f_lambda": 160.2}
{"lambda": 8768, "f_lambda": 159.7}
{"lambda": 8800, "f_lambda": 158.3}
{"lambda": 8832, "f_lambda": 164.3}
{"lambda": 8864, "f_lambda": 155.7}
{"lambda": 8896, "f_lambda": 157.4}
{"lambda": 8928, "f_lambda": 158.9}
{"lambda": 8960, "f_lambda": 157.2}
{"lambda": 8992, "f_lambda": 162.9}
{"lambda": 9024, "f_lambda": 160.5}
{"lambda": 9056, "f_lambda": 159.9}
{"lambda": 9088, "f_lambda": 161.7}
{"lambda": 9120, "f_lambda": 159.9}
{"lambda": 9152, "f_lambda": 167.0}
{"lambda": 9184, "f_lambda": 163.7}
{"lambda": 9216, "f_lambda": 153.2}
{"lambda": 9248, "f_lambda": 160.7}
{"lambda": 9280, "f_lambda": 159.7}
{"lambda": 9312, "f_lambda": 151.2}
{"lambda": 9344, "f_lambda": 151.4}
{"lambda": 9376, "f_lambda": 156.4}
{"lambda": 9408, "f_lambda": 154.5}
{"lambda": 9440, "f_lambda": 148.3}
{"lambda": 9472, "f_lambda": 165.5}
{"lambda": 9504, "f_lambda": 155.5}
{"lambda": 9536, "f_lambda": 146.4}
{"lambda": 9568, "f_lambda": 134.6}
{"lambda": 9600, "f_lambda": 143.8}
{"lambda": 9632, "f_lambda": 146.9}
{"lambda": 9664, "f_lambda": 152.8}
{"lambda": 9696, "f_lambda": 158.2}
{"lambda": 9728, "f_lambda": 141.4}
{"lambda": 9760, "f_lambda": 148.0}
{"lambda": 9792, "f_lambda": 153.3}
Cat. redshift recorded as 0.12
